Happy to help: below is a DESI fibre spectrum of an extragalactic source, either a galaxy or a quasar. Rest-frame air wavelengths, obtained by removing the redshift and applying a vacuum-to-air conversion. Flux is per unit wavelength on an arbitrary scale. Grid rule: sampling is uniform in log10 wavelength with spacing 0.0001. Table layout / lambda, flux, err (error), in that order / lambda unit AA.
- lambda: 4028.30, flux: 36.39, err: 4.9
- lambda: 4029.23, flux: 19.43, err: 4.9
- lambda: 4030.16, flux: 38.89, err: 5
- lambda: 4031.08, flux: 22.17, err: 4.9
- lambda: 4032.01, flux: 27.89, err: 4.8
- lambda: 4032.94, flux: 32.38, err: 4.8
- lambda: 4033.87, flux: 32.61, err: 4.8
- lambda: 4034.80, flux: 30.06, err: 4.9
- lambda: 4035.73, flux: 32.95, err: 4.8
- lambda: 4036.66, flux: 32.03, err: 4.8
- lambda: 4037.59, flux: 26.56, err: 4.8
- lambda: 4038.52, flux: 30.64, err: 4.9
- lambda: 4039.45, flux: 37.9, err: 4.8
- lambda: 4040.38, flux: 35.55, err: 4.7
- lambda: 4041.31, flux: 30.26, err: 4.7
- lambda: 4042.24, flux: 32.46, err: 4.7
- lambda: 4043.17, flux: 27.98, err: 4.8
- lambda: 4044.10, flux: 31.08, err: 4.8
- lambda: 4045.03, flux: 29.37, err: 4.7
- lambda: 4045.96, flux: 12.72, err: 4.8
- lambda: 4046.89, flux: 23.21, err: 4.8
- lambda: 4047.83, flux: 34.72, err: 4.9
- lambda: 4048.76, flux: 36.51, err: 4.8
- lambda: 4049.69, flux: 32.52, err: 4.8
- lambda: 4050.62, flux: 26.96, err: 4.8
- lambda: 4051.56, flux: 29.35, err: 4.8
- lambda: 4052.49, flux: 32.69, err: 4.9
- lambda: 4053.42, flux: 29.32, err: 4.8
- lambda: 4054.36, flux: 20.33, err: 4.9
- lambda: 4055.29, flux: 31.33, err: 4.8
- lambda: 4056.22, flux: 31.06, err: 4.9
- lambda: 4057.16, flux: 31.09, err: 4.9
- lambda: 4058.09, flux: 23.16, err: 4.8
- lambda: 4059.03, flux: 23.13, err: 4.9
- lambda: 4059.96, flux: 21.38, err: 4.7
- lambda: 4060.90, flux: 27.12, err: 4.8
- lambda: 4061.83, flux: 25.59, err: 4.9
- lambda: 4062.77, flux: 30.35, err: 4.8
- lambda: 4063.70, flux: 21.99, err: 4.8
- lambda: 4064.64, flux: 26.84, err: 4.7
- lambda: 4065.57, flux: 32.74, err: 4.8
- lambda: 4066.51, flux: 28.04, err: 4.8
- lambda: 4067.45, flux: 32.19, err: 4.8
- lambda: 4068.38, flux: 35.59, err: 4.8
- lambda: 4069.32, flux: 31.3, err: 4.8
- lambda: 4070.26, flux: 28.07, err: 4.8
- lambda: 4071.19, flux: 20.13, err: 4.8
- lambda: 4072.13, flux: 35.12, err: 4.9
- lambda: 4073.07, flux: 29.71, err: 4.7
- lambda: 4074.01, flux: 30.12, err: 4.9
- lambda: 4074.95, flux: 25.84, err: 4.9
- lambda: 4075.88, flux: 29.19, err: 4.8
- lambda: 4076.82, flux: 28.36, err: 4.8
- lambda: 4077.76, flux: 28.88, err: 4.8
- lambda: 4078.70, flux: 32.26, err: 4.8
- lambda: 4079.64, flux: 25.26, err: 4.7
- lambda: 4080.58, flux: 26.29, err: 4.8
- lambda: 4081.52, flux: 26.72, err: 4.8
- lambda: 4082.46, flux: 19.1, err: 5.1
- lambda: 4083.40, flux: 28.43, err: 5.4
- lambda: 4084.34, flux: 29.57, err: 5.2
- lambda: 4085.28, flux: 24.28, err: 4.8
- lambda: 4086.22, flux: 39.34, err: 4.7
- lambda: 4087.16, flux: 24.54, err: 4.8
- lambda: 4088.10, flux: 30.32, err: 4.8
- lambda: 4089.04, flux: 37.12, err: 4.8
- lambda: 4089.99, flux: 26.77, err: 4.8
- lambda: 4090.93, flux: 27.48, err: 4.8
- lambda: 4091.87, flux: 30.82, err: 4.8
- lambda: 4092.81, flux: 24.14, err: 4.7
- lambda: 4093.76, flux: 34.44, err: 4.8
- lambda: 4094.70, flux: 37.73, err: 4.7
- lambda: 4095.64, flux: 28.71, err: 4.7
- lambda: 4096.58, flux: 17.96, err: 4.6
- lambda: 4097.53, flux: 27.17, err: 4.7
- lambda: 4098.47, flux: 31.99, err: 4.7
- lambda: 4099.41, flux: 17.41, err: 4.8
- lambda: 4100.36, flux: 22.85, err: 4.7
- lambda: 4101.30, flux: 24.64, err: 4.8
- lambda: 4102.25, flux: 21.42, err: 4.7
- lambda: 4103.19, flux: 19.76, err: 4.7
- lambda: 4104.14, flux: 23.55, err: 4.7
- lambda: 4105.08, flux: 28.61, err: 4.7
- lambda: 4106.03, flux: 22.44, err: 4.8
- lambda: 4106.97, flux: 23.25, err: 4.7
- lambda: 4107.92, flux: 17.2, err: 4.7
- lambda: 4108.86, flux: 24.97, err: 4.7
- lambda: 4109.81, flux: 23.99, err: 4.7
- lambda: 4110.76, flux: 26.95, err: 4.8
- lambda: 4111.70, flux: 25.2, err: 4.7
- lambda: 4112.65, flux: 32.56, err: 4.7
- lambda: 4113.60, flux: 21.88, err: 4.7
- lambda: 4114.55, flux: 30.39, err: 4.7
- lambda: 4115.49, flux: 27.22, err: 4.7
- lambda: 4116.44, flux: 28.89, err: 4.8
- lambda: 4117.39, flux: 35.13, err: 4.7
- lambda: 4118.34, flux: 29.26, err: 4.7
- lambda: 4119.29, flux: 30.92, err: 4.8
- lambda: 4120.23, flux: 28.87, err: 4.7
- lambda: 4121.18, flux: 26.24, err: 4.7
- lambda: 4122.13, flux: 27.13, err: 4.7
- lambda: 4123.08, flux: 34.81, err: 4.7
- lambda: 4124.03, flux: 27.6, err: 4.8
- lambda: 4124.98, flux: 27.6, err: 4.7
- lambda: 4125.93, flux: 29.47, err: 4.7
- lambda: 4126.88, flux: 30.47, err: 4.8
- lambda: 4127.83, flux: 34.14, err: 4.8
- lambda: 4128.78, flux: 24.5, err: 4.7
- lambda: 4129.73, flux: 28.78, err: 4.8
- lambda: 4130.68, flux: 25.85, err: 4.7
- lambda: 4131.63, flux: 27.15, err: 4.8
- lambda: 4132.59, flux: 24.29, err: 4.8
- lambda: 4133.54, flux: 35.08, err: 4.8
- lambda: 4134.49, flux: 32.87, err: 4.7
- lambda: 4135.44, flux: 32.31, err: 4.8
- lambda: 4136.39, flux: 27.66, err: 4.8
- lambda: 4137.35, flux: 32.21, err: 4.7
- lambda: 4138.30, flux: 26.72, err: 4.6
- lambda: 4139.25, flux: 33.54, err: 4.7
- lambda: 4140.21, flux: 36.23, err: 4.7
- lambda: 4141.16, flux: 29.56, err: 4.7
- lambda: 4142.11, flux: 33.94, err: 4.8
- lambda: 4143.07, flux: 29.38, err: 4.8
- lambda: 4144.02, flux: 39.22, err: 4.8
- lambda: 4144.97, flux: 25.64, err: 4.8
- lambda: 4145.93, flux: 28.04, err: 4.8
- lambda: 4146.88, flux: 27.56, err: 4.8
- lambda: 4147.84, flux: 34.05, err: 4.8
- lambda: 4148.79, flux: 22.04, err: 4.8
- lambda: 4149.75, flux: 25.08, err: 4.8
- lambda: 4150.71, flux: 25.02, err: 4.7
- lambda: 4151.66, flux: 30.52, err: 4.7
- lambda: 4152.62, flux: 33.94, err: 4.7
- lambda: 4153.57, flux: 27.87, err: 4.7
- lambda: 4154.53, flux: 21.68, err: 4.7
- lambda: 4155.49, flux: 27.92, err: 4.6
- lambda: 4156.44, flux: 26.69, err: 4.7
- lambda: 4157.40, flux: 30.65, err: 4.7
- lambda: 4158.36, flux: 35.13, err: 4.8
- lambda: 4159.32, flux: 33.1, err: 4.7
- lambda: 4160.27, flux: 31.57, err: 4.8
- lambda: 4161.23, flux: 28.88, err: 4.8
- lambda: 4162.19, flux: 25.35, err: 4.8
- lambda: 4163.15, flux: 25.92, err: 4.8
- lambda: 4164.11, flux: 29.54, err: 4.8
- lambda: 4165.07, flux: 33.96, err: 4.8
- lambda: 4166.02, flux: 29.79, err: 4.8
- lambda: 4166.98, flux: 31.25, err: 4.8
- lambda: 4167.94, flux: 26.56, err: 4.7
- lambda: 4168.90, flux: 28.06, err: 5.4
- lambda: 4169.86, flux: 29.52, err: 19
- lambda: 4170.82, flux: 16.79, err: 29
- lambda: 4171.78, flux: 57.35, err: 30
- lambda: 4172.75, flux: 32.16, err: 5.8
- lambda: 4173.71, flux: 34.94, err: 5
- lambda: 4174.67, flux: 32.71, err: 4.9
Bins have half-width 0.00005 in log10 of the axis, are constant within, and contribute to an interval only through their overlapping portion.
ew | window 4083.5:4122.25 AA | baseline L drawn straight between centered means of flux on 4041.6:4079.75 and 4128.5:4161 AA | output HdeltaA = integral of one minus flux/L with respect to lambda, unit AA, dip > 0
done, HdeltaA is 2.5 AA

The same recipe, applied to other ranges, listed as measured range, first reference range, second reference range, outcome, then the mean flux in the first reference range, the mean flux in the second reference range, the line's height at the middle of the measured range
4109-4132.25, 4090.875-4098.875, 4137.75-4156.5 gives 0.5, 29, 29.3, 29.2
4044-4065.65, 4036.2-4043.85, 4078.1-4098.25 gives 2.2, 31.7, 28.5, 30.7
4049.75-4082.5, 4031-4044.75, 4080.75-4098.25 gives 1.8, 31.1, 28.6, 29.7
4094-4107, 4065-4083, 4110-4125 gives 1.7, 28.7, 28.7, 28.7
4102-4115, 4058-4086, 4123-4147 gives 2.1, 27.7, 30.1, 29.1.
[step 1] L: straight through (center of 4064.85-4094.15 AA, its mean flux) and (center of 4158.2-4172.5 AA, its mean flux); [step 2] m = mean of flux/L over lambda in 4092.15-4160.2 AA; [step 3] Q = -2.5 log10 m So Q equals 0.07 mag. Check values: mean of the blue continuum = 29.1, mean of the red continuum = 30.8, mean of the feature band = 28.2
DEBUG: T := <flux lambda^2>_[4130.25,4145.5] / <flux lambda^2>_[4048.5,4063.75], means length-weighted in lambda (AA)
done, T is 1.1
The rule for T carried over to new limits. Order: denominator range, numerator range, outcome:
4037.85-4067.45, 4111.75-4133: 1.04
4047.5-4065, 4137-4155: 1.10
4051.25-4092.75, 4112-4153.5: 1.08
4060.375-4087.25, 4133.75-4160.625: 1.10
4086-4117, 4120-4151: 1.13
